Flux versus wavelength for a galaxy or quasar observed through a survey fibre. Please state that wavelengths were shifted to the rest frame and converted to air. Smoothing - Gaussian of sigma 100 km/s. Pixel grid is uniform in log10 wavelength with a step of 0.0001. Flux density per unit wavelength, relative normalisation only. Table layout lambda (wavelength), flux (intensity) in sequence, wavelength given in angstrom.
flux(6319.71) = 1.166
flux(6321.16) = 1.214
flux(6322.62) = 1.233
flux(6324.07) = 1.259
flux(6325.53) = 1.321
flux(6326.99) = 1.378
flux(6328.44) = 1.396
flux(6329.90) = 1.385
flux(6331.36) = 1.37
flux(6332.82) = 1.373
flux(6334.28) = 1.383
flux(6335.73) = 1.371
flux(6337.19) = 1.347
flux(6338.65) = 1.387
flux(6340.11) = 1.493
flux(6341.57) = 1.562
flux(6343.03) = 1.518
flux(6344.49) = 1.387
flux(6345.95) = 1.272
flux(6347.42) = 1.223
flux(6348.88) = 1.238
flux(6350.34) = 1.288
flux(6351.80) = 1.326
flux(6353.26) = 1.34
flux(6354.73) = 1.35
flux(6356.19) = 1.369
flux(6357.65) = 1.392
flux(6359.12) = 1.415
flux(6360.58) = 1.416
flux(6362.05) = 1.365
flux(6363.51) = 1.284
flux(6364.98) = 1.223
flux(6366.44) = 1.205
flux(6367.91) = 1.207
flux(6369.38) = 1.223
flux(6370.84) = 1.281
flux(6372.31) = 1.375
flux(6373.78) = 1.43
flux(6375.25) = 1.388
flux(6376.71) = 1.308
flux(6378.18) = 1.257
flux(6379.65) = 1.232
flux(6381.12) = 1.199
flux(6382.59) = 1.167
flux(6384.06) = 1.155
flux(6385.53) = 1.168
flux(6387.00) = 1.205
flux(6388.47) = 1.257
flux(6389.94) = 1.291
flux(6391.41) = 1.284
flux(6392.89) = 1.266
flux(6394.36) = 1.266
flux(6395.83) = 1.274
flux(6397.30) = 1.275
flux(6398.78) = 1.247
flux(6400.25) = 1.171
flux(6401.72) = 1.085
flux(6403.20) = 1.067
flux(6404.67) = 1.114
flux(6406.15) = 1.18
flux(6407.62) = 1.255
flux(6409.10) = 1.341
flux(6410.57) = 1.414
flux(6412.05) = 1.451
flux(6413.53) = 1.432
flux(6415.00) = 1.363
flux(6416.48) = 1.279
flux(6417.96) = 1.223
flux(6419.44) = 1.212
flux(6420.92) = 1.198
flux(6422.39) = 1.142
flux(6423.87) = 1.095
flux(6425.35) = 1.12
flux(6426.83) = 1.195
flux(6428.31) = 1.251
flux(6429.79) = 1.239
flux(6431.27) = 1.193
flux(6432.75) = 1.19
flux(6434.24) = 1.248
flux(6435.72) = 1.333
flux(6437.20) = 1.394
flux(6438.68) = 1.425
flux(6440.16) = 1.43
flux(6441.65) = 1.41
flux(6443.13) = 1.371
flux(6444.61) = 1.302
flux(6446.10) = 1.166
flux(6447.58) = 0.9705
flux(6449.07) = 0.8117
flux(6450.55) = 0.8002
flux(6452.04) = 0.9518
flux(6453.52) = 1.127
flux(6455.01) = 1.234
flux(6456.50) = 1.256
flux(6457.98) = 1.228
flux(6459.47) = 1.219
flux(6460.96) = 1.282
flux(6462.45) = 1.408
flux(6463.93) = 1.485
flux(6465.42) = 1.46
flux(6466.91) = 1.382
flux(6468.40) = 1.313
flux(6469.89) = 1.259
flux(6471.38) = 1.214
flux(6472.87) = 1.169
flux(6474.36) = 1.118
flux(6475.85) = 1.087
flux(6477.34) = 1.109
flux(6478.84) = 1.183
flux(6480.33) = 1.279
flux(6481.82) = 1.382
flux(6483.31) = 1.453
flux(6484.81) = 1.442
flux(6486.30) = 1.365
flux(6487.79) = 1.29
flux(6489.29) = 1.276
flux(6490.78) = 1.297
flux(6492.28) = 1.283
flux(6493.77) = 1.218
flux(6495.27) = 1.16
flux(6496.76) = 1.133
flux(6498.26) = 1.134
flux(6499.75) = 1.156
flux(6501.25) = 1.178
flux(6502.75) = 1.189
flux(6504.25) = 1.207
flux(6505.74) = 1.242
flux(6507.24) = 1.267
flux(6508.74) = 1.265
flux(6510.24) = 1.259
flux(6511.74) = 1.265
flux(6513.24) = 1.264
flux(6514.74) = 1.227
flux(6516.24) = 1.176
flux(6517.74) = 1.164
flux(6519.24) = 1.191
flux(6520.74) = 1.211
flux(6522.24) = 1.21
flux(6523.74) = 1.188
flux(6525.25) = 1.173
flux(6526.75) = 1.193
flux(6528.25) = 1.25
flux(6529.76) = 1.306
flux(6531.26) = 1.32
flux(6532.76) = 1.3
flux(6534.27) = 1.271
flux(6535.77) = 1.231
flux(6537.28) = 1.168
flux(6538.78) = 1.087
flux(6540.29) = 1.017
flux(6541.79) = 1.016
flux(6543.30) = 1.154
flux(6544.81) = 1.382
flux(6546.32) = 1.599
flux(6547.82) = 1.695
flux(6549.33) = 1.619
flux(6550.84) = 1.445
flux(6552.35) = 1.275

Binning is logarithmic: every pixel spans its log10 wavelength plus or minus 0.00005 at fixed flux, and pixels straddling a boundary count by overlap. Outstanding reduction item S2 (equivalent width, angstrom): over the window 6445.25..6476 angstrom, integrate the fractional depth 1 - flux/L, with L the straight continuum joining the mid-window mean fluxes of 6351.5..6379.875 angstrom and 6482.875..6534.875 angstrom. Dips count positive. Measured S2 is 1.9 angstrom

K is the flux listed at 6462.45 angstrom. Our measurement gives 1.408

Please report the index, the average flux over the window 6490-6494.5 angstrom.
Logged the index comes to 1.27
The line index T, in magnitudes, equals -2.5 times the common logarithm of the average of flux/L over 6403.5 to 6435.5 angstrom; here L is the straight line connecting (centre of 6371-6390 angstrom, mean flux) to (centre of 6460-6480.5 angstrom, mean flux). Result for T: 0.02 mag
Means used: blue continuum 1.26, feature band 1.24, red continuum 1.27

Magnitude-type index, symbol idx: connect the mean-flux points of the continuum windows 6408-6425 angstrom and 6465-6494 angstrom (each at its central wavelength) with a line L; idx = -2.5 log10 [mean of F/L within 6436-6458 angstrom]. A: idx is 0.08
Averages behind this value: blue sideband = 1.28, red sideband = 1.28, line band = 1.19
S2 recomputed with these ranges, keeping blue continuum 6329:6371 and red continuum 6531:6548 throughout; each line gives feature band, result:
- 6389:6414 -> 1.2 angstrom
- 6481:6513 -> 0.4 angstrom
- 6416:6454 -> 3.2 angstrom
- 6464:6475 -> 0.0 angstrom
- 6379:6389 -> 1.0 angstrom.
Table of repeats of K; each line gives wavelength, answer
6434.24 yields 1.248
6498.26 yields 1.134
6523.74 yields 1.188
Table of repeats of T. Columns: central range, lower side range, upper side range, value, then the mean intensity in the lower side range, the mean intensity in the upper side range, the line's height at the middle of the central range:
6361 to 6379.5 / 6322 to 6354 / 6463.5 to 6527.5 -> 0.03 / 1.36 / 1.24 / 1.33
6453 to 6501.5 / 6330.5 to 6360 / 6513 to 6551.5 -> 0.03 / 1.37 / 1.26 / 1.29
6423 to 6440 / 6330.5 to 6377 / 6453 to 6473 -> 0.05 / 1.35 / 1.29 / 1.31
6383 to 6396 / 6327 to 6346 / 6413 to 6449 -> 0.07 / 1.41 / 1.25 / 1.32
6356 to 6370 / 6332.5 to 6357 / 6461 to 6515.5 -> 0.04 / 1.37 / 1.26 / 1.35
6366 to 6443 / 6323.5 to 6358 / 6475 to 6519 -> 0.05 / 1.36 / 1.24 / 1.31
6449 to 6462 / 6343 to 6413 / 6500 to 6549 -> 0.12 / 1.28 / 1.24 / 1.26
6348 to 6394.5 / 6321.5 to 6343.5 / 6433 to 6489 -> 0.05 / 1.38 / 1.25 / 1.34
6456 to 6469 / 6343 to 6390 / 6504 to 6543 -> -0.08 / 1.29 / 1.21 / 1.24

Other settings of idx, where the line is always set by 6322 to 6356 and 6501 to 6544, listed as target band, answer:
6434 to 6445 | -0.080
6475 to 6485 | -0.020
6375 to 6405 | 0.080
